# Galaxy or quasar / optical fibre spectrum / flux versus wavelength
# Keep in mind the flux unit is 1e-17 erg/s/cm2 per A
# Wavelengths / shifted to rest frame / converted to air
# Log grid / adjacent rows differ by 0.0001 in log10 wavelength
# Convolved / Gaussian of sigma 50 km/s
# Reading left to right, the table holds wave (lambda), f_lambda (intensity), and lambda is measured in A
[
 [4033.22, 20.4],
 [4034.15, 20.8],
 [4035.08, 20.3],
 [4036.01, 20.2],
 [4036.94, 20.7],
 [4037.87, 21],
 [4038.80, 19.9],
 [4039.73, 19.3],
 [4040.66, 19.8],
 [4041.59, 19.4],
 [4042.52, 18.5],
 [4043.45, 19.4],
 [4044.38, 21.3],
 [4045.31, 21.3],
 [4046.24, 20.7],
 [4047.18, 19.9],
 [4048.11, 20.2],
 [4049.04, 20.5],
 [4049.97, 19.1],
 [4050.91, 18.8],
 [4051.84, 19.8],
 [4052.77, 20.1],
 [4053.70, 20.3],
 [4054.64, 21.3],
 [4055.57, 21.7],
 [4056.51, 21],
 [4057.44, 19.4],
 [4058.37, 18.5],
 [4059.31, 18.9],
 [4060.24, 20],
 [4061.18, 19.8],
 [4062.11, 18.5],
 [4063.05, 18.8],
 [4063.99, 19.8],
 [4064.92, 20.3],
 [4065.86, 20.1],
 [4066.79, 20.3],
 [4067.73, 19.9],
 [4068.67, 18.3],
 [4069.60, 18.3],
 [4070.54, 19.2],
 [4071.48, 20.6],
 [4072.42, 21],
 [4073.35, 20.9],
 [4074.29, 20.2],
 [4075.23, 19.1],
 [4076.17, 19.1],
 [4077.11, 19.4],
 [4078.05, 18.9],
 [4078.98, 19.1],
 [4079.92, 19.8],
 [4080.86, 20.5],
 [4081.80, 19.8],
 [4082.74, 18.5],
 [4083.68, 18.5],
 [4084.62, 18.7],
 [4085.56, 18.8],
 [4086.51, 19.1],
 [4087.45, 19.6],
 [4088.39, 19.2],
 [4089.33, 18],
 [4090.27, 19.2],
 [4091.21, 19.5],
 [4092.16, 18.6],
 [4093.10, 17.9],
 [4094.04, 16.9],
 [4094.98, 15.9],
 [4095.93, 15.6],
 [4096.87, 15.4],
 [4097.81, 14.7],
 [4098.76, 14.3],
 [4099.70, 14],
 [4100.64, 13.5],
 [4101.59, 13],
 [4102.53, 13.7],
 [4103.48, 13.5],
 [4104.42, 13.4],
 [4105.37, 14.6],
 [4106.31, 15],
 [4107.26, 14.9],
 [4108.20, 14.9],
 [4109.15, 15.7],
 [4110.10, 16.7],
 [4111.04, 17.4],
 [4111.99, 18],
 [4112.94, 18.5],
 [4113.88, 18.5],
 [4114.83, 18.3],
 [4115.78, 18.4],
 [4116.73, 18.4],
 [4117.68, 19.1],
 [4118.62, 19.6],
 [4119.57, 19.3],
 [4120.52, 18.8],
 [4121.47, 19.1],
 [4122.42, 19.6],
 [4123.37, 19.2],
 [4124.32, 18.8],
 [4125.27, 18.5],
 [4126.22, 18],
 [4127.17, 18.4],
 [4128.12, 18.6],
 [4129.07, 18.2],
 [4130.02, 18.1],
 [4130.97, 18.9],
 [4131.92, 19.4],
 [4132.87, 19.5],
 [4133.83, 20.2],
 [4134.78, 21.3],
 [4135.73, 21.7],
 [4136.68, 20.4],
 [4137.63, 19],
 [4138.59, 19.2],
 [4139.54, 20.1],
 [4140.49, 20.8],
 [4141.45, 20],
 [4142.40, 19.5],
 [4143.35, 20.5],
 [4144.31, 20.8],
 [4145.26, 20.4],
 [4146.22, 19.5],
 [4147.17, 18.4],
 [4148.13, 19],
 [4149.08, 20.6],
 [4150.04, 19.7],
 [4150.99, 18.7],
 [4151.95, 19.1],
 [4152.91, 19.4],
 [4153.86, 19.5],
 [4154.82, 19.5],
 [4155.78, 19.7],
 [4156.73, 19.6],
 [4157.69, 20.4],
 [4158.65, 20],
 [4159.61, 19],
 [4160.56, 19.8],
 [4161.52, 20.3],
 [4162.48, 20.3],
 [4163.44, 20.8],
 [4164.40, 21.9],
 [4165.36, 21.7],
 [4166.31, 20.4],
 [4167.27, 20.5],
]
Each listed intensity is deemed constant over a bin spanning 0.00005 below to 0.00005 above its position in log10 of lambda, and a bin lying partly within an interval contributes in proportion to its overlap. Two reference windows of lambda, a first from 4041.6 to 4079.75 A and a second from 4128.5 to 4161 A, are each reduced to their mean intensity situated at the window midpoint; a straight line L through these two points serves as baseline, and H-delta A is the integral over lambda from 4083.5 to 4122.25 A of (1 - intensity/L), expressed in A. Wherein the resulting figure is 5.4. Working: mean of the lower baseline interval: 19.8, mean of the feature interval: 17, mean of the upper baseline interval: 19.7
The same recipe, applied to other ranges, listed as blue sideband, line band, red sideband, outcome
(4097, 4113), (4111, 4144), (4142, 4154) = -3.5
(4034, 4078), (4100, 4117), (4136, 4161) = 3.4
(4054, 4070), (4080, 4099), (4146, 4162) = 1.6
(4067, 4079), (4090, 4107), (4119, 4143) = 3.5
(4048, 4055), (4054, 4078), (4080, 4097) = -0.5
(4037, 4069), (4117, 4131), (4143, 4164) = 0.7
